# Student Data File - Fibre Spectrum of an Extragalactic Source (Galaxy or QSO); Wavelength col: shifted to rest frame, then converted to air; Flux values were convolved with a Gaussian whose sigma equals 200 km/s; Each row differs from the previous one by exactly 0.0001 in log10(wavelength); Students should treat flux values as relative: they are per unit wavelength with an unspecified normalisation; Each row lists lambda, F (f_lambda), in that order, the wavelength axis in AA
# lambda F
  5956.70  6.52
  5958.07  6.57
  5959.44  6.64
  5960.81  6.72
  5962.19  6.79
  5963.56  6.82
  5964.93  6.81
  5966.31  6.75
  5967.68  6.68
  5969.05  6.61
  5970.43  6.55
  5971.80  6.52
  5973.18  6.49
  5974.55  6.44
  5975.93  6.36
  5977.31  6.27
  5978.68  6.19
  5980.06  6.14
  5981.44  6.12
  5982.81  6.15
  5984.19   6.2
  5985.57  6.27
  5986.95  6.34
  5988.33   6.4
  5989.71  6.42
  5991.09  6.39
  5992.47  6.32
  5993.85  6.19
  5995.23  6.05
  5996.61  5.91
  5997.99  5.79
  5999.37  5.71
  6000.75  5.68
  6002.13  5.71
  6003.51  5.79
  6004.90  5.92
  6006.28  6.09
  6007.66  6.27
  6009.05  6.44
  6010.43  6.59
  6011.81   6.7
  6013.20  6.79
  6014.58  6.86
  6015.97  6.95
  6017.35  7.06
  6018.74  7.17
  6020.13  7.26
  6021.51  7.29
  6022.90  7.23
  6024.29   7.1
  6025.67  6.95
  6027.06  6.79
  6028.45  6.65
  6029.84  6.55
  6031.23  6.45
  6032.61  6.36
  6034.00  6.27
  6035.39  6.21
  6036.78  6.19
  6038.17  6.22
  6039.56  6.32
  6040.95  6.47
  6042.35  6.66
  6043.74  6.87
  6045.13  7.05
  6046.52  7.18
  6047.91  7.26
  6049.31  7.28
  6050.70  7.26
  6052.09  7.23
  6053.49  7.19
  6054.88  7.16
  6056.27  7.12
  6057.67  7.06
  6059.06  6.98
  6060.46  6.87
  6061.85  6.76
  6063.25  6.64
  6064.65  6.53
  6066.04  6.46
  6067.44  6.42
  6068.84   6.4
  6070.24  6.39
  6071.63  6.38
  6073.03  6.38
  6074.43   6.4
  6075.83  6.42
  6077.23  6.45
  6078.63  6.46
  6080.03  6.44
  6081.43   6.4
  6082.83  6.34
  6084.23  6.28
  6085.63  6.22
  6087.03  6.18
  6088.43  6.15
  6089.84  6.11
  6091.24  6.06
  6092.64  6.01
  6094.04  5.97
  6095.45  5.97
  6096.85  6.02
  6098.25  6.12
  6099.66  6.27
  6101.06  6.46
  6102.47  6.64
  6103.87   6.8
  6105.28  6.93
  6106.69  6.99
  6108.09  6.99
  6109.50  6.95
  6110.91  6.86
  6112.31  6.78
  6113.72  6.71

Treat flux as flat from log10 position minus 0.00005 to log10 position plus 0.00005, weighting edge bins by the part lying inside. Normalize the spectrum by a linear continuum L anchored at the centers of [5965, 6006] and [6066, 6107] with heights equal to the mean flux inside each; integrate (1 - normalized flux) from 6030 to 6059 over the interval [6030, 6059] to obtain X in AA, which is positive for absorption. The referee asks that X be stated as -2.3 AA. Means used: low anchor 6.23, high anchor 6.34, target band 6.79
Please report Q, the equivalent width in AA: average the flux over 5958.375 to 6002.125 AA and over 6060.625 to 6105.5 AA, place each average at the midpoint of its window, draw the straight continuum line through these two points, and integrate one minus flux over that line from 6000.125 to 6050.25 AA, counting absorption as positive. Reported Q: -2.3 AA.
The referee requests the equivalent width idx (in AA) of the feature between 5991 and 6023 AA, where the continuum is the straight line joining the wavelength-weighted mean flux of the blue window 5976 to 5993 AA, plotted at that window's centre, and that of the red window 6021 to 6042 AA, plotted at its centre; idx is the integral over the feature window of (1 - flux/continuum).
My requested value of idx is 0.10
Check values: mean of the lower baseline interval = 6.27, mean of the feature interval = 6.41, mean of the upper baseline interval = 6.6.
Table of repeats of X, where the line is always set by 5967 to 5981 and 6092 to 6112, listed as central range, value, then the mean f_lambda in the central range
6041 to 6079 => -1.80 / 6.78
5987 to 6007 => 1.23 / 6.04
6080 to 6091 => 0.42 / 6.25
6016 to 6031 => -1.24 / 6.98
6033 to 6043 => 0.20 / 6.33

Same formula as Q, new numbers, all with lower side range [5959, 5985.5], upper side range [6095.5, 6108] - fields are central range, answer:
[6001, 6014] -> 0.5 AA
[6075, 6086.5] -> 0.3 AA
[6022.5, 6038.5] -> -0.2 AA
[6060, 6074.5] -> 0.0 AA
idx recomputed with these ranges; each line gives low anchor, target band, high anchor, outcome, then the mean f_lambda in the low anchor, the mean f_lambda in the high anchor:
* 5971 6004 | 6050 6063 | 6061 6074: -1.24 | 6.16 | 6.49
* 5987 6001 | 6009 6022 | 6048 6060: -0.88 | 6.11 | 7.16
